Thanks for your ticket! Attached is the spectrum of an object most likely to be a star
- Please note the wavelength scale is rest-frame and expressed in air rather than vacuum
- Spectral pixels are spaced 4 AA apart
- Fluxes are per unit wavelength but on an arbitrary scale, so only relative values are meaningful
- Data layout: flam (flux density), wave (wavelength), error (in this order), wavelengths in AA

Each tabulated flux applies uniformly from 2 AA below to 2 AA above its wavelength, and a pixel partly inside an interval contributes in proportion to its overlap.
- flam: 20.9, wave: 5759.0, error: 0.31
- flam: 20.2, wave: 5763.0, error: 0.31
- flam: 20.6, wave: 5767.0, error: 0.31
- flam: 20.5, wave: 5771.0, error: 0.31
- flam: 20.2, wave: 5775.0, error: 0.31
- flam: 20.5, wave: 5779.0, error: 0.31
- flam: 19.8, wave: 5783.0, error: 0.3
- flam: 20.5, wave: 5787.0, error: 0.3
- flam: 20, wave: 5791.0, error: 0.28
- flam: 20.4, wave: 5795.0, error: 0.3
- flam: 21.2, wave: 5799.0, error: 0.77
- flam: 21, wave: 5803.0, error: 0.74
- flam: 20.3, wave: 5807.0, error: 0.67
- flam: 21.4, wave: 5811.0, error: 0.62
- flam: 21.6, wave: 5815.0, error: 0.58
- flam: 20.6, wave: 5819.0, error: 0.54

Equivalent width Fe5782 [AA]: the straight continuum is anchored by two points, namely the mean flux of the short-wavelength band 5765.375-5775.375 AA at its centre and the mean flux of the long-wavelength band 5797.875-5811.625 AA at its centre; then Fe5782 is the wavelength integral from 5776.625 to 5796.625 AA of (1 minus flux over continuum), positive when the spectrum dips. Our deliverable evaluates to 0.4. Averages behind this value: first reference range 20.5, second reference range 20.9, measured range 20.2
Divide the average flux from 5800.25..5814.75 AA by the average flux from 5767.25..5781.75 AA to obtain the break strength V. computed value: 1.03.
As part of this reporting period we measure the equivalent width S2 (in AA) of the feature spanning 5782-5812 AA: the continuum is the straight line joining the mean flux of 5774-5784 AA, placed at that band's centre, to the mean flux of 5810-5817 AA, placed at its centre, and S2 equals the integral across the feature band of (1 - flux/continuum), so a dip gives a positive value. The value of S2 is 0.4 AA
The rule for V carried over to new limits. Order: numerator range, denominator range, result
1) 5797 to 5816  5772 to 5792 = 1.04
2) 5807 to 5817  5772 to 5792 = 1.05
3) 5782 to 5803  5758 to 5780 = 1.00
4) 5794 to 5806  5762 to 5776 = 1.02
